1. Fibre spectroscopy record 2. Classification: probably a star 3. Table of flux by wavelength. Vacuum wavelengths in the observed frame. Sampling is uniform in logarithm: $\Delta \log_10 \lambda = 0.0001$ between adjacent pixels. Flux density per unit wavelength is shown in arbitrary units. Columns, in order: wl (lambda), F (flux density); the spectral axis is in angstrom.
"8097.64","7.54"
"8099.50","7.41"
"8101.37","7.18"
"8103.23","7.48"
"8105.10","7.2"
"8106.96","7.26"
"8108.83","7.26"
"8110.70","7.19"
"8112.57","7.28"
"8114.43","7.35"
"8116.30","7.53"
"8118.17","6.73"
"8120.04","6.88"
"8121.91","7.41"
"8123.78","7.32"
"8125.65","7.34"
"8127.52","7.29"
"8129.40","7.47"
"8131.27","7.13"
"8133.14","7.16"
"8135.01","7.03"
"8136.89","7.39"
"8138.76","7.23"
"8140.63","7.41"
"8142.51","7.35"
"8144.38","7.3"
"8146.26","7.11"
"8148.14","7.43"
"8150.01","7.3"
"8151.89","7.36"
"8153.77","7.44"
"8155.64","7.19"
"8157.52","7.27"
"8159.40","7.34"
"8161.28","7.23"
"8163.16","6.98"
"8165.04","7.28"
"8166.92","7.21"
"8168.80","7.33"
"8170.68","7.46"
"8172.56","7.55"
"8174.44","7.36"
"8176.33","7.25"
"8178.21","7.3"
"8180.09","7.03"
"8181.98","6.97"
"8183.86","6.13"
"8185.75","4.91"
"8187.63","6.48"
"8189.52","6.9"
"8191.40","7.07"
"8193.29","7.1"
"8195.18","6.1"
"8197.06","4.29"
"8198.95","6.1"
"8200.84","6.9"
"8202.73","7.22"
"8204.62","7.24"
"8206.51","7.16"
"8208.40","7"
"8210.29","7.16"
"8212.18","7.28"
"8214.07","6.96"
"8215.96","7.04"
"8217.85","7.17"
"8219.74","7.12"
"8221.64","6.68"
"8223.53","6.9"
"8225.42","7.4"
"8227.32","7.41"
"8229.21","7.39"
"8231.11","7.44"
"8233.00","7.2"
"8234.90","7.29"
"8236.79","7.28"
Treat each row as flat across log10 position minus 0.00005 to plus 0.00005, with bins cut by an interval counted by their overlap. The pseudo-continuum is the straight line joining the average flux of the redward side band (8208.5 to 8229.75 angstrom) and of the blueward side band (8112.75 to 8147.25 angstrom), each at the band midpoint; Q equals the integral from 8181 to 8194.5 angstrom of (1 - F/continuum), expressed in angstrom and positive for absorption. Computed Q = 1.3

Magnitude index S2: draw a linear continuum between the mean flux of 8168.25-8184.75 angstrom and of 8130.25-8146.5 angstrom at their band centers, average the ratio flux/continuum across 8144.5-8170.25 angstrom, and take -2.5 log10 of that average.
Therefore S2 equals -0.01 mag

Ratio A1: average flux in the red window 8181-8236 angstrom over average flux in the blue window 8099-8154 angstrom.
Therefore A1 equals 0.9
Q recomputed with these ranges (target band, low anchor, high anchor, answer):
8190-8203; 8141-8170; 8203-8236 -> 1.51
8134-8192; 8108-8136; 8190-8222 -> -0.79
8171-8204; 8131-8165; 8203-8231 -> 2.52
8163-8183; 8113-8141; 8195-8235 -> -0.48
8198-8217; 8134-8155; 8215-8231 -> 0.47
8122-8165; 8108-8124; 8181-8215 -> -1.65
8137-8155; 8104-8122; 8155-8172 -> -0.21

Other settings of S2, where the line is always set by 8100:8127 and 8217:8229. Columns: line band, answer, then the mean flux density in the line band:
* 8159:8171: -0.01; 7.25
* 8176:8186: 0.08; 6.67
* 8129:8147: -0.01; 7.26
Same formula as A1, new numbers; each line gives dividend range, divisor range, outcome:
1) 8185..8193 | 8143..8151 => 0.88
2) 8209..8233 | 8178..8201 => 1.13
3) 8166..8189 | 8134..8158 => 0.95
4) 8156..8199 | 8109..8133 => 0.94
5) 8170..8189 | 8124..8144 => 0.94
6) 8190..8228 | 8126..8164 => 0.94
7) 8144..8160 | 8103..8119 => 1.01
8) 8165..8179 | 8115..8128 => 1.02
